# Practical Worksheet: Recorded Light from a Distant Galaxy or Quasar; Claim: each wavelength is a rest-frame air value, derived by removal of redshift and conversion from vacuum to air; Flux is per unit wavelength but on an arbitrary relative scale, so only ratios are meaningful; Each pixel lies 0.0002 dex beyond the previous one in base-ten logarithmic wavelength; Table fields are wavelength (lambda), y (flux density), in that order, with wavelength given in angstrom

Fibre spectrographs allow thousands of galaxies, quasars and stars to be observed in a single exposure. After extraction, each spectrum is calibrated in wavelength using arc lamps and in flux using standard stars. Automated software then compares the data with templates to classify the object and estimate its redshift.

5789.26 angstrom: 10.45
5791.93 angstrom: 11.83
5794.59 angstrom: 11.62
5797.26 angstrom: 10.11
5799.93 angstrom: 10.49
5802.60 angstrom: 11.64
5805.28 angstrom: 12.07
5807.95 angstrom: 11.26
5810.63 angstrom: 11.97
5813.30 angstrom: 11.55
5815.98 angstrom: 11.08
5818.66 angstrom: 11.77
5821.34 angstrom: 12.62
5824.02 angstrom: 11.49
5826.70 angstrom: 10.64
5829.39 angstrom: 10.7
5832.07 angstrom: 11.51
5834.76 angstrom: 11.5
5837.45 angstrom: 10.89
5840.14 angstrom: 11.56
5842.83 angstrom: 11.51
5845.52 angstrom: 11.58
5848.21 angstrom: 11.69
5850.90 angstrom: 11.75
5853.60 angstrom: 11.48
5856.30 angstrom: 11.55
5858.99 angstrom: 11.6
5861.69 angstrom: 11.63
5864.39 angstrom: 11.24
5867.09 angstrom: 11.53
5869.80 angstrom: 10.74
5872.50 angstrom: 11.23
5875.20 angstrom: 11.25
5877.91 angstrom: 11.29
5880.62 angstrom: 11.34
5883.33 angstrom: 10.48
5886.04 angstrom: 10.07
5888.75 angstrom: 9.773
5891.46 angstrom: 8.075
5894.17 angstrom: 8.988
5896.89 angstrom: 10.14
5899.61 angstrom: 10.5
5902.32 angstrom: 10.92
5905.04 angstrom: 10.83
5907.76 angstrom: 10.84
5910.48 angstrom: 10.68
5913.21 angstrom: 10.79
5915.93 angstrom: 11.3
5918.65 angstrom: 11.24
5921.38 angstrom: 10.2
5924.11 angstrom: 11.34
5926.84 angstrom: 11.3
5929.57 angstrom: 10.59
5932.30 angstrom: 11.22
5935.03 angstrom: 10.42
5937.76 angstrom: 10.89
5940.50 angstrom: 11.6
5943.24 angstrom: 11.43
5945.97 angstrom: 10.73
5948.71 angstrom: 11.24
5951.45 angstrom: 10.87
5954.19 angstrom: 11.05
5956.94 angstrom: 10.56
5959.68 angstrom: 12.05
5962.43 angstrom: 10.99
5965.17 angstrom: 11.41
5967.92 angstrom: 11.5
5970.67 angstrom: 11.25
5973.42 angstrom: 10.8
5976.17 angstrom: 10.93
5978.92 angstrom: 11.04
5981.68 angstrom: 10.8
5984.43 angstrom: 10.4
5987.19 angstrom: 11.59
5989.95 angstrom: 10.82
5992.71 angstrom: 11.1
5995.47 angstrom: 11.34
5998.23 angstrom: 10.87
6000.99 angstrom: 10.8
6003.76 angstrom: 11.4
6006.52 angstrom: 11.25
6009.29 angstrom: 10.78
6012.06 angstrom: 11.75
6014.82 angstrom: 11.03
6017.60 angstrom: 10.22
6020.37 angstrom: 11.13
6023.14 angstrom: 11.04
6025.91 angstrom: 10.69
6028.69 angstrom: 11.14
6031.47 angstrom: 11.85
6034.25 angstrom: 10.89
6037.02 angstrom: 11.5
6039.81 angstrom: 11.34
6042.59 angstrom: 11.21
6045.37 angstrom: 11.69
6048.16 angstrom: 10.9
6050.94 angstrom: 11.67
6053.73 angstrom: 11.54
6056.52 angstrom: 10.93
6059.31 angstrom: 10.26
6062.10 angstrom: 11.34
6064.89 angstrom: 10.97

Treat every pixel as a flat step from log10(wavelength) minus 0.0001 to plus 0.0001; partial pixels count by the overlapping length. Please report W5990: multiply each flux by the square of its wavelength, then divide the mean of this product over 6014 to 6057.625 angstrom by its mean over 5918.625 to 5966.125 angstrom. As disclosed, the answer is 1.04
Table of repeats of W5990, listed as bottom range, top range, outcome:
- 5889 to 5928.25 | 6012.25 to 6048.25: 1.11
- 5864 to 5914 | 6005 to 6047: 1.11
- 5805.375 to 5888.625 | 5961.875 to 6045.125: 1.03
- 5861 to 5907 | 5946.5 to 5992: 1.08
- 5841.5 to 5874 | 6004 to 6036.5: 1.02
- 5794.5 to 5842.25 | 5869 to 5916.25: 0.95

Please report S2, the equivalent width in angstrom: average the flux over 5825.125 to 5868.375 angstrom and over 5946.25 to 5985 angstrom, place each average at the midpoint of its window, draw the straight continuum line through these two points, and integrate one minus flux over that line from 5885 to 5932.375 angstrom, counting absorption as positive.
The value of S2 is 3.2 angstrom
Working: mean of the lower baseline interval 11.4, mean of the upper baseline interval 11.1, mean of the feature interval 10.5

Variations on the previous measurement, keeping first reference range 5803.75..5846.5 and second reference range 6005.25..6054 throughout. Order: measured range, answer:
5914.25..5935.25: 0.7 angstrom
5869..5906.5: 3.3 angstrom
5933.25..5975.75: 0.7 angstrom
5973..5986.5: 0.5 angstrom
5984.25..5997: 0.2 angstrom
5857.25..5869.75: 0.0 angstrom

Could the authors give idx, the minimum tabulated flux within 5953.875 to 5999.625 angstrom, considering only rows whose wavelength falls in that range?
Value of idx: 10.4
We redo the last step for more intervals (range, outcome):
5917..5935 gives 10.2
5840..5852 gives 11.51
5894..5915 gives 8.988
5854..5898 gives 8.075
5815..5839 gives 10.64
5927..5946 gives 10.42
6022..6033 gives 10.69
